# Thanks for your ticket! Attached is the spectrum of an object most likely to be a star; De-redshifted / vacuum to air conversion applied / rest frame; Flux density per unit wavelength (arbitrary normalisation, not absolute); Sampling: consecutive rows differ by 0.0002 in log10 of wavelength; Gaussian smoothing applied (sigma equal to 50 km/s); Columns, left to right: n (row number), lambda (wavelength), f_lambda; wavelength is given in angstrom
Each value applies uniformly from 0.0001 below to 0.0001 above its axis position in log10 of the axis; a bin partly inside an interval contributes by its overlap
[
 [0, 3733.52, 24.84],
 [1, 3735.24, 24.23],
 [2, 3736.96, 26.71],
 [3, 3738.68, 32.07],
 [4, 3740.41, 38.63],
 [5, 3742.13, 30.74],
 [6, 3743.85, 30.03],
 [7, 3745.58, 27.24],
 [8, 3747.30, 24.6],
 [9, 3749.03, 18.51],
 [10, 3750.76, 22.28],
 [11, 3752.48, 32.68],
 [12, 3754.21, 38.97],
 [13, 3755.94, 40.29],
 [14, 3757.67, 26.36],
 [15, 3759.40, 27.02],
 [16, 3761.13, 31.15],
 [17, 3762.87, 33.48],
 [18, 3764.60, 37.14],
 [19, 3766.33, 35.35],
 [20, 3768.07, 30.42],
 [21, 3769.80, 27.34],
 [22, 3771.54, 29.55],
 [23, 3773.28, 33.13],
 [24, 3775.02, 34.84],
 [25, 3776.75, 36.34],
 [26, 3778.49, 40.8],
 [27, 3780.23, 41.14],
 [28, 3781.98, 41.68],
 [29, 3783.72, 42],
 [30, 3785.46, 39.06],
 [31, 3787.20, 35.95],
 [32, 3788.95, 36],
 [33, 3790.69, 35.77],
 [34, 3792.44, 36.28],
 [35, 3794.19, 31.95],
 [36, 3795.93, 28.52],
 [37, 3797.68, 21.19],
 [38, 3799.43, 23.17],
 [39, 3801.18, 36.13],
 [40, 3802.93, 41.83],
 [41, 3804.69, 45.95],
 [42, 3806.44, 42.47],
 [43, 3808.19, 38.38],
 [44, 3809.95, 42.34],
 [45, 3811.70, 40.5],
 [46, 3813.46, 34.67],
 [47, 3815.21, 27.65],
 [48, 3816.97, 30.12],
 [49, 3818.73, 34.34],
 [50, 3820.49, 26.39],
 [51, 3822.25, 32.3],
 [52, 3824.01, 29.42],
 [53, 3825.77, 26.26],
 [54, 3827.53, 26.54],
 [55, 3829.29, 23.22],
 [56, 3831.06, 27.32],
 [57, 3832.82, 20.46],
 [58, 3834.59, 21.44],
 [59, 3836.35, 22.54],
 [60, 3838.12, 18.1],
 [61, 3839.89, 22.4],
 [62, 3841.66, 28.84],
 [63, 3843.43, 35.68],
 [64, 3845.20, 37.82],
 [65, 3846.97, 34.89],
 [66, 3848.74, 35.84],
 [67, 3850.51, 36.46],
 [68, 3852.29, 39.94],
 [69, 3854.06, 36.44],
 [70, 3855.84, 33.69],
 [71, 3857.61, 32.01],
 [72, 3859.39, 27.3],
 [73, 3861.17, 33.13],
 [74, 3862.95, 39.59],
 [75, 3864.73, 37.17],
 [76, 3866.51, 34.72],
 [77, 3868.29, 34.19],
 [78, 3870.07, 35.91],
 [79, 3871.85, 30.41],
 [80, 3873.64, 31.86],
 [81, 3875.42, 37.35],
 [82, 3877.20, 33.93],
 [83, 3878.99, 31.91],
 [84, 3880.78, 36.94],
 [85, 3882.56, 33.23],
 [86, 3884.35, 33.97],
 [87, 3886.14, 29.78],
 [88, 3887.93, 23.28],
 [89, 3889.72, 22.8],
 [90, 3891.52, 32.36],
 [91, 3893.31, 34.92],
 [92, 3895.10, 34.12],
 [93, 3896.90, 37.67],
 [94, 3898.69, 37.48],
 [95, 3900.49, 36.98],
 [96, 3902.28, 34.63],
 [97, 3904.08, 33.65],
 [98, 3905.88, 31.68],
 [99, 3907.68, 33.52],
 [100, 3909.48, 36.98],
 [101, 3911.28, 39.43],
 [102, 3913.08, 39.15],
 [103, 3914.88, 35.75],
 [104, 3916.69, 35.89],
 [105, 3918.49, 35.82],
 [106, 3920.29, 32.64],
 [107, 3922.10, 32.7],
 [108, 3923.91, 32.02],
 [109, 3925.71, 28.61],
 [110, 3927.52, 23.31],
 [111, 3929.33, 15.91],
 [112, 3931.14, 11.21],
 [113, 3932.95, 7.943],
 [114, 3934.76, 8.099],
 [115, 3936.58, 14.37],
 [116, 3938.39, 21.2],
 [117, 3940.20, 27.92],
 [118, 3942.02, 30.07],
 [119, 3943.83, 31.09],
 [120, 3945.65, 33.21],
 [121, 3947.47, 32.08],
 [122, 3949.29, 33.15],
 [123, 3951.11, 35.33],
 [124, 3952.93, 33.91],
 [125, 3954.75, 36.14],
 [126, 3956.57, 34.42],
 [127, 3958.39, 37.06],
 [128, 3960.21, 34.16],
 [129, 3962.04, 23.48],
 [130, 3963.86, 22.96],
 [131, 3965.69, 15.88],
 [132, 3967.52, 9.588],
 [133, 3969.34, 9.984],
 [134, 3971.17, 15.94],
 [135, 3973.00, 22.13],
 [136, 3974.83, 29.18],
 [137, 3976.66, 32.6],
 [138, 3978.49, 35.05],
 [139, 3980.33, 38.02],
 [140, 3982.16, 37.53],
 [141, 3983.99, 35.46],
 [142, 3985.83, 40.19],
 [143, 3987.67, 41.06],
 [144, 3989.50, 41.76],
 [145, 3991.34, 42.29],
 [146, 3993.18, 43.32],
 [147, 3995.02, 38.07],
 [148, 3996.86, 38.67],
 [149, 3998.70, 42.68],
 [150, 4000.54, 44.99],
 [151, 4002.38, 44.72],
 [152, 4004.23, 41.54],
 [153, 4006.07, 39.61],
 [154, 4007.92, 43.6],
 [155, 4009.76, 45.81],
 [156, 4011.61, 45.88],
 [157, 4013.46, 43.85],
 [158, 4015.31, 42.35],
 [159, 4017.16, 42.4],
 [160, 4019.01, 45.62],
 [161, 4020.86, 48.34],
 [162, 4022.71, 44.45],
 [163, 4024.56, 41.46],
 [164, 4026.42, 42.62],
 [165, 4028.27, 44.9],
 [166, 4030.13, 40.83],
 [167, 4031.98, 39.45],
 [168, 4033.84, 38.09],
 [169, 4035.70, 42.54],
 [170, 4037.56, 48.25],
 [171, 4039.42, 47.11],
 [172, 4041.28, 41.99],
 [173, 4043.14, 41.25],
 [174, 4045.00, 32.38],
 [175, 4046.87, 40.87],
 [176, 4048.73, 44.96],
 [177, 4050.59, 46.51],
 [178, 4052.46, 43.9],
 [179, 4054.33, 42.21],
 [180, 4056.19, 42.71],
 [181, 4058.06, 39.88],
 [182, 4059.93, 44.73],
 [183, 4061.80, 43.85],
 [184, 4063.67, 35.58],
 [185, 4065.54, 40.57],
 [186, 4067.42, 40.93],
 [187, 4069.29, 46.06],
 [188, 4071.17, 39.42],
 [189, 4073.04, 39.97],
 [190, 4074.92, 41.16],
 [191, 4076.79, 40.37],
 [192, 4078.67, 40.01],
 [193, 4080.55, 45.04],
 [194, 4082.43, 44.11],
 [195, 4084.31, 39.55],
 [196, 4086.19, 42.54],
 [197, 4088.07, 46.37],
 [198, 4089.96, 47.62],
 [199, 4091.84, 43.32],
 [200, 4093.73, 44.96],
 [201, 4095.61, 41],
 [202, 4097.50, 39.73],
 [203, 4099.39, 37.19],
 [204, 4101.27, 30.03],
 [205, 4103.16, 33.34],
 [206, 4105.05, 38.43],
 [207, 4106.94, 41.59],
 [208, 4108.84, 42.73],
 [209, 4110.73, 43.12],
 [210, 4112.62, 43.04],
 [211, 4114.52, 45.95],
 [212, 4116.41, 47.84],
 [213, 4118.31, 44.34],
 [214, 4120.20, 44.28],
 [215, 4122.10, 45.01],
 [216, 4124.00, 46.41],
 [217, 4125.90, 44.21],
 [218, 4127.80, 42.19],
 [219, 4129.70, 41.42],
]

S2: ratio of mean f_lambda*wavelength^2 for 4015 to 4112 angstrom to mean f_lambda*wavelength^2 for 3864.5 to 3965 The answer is 1.47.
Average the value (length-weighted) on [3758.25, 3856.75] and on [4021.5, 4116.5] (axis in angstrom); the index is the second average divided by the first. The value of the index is 1.3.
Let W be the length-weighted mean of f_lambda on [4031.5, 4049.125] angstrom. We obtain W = 41.6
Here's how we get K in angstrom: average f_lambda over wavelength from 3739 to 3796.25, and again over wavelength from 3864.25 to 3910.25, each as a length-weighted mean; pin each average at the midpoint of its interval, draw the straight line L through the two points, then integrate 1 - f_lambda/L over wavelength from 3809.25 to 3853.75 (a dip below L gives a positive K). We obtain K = 4.2 angstrom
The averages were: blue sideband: 33.2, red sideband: 33.5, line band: 30.3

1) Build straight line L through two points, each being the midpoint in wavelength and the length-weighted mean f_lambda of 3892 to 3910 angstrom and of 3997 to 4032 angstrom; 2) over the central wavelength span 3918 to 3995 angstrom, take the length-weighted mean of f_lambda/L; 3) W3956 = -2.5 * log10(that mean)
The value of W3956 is 0.34 mag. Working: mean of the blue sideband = 35.1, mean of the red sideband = 43.4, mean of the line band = 28.6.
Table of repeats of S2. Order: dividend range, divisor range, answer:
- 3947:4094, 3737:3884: 1.33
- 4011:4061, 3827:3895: 1.50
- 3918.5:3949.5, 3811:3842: 0.95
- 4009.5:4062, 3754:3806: 1.42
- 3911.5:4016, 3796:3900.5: 1.06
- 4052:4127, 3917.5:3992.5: 1.59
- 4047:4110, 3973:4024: 1.06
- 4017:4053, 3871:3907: 1.40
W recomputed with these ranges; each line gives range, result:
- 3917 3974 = 25.4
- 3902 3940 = 27.7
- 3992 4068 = 42.5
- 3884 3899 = 31.5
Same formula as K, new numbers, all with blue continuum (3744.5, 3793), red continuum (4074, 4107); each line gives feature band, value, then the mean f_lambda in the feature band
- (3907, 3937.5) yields 8.0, 27.2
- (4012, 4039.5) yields -2.8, 43.4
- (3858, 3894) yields 3.2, 32.7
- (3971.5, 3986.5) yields 2.1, 33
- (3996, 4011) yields -1.5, 42.8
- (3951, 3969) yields 5.0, 27.4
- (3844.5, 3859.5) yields 0.0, 35.3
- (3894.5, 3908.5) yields 0.6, 35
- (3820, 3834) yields 3.4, 26.4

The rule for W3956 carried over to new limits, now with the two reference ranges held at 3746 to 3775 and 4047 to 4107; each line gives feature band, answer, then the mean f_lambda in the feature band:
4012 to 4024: -0.13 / 44.5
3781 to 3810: -0.14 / 36.2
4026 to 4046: -0.04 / 41.7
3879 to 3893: 0.14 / 30.6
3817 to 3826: 0.09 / 30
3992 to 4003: -0.09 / 42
